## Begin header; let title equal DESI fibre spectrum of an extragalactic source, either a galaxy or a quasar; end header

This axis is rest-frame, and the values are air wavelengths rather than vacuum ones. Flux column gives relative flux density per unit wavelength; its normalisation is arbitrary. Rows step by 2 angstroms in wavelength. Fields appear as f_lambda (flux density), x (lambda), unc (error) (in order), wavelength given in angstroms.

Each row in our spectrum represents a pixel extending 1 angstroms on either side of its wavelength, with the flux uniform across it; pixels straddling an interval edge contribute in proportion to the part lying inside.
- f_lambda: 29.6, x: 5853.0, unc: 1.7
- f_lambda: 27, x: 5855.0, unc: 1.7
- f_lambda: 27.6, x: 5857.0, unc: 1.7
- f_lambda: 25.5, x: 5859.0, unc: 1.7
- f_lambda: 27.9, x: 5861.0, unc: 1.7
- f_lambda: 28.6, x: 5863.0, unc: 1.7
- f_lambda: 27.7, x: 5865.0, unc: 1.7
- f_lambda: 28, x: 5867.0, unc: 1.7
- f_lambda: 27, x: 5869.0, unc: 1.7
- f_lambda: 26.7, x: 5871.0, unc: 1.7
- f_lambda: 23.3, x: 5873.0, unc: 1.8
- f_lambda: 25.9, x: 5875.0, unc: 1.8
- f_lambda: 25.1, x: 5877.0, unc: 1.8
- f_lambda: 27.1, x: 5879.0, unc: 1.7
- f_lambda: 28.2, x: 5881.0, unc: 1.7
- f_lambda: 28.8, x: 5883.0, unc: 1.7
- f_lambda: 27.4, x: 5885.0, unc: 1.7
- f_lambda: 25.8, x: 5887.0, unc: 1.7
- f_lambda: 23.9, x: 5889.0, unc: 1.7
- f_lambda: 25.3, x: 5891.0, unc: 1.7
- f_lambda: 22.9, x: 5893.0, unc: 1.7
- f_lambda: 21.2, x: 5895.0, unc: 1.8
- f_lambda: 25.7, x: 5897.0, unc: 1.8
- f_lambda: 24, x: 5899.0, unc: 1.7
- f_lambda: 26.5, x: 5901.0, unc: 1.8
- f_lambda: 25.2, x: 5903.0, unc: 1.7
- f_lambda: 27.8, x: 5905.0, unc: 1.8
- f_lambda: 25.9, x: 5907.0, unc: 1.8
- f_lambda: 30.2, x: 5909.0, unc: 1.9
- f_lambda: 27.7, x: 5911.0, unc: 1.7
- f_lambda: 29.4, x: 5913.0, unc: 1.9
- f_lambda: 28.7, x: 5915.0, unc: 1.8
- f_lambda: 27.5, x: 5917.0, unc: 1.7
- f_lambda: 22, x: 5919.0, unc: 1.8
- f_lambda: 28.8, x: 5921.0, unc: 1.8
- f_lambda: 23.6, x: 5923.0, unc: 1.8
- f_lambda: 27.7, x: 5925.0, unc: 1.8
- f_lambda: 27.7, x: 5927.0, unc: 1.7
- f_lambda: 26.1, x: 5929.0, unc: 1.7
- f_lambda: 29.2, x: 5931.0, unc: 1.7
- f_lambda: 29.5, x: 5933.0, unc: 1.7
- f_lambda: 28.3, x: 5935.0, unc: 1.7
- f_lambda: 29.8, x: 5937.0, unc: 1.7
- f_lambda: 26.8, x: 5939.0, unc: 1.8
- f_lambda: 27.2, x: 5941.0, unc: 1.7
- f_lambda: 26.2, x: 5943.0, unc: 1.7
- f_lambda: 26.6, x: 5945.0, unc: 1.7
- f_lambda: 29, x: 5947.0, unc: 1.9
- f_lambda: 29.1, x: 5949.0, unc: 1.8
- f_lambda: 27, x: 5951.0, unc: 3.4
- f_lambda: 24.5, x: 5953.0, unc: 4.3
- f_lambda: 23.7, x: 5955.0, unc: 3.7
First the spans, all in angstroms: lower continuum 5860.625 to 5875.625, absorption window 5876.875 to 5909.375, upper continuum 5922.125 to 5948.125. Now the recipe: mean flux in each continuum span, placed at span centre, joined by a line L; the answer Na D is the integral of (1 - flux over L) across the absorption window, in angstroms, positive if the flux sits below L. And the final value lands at 1.5 angstroms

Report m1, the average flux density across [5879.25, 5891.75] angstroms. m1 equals 26.6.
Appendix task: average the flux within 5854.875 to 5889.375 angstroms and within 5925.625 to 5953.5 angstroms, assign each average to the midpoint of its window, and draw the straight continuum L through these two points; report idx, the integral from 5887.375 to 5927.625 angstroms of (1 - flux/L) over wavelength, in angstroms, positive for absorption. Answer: 1.79 angstroms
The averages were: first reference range 26.8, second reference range 27.7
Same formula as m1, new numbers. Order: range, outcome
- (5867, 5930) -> 26.3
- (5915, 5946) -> 27.2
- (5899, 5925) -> 26.9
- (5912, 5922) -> 27.3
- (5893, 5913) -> 26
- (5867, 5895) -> 25.9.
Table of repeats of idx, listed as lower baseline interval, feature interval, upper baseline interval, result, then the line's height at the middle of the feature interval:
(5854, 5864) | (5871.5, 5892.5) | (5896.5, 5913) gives 0.81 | 27.1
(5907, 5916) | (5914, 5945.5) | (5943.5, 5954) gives 0.77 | 27.9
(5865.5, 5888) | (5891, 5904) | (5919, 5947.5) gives 1.26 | 26.9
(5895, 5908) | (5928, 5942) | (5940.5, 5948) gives -0.66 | 26.9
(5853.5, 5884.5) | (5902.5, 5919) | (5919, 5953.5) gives -0.18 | 27.2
